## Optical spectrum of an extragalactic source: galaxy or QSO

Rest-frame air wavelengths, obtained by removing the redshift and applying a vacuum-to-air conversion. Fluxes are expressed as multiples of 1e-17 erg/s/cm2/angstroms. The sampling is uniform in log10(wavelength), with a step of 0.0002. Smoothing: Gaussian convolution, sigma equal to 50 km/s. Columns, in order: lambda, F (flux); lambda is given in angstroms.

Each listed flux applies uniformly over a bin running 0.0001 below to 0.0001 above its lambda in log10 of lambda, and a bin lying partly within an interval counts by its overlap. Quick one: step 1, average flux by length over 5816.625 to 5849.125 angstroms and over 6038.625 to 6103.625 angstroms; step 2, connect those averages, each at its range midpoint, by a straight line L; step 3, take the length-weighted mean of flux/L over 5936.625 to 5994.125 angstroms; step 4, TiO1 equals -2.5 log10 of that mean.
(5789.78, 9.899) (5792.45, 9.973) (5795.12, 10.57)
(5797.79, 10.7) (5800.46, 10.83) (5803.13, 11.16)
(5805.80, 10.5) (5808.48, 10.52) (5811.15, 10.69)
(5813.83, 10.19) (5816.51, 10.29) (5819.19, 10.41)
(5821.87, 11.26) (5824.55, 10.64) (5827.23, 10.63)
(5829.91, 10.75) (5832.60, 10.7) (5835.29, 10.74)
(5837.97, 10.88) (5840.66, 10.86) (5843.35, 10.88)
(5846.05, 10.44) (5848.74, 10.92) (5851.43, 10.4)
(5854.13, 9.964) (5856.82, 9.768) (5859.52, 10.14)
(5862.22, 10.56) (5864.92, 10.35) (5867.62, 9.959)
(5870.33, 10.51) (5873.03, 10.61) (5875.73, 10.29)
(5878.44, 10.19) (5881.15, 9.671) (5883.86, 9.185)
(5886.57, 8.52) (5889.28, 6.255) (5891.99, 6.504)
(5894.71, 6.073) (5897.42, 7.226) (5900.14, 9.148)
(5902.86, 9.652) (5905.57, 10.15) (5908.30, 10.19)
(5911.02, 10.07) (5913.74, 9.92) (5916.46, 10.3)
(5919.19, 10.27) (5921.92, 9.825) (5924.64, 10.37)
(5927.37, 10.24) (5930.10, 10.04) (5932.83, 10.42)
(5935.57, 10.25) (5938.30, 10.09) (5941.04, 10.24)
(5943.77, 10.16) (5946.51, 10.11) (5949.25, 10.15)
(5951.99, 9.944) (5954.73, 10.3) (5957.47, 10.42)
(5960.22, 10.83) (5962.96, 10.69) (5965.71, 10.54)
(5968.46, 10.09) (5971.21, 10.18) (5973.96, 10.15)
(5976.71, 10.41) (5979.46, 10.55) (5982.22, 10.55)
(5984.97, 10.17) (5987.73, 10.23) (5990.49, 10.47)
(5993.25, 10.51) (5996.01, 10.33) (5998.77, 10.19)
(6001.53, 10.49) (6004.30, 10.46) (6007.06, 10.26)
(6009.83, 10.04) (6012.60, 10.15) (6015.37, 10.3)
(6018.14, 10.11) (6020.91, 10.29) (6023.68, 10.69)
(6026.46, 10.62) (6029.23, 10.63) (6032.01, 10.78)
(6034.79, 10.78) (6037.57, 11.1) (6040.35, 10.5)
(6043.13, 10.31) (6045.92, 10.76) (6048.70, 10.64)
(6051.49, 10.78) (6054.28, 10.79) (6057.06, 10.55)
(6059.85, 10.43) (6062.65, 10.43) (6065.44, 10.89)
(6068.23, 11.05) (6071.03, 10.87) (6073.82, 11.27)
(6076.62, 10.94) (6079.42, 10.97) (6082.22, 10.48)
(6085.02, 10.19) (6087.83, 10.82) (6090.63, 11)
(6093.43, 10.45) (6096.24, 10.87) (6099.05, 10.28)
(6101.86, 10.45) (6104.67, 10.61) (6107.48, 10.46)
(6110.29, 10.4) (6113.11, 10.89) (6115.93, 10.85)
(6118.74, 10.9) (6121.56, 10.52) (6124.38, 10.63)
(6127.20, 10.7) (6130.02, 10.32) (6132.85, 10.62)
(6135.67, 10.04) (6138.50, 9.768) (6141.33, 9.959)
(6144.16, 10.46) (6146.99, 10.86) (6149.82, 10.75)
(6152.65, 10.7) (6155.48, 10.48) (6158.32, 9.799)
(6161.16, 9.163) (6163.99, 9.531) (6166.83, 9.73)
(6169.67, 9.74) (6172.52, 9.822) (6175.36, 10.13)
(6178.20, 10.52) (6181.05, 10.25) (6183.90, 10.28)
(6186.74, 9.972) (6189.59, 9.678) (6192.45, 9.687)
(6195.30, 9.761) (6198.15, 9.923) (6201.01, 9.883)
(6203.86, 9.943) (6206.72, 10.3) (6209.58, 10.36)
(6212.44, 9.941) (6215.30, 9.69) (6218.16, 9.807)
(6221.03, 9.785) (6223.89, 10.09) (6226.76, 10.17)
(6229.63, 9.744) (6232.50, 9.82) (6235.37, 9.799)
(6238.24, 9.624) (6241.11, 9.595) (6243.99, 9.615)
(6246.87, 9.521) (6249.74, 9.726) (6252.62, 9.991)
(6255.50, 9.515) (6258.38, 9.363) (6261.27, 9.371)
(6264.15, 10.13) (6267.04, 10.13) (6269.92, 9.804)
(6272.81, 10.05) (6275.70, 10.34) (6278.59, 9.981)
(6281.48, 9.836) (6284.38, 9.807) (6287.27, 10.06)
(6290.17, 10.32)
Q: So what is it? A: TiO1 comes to 0.04 mag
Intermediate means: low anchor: 10.7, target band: 10.3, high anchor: 10.7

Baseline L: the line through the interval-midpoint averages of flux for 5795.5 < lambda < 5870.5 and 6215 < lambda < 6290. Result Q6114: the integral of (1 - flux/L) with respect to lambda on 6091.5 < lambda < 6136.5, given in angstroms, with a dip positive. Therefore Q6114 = -2.2 angstroms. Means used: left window 10.6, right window 9.83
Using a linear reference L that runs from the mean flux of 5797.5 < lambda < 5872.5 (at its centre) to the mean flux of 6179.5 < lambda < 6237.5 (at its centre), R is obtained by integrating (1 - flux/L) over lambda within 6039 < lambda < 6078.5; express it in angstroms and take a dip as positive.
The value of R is -2.1 angstroms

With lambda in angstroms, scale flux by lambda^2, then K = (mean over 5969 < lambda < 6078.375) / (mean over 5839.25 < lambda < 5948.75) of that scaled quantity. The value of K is 1.1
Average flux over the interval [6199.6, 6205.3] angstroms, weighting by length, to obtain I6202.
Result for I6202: 9.92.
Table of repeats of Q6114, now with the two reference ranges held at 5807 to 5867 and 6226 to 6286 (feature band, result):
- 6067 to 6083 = -1.3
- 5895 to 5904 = 1.8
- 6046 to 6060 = -0.7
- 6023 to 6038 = -0.8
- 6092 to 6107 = -0.7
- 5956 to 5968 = -0.3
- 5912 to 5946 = 0.7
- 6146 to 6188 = -0.6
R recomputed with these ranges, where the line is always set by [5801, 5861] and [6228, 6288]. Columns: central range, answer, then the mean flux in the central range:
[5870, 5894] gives 3.6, 8.94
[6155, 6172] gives 0.5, 9.7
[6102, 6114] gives -0.6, 10.6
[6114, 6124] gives -0.7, 10.8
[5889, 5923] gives 4.8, 8.97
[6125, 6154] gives -1.2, 10.4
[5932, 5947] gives 0.3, 10.2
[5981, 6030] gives -0.5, 10.4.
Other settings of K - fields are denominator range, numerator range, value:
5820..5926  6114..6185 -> 1.14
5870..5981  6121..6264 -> 1.12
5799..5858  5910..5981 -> 1.01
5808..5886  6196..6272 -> 1.07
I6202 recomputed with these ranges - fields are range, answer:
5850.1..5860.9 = 10.1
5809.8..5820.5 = 10.4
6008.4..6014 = 10.1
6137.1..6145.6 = 10.1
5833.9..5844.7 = 10.8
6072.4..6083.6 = 10.9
